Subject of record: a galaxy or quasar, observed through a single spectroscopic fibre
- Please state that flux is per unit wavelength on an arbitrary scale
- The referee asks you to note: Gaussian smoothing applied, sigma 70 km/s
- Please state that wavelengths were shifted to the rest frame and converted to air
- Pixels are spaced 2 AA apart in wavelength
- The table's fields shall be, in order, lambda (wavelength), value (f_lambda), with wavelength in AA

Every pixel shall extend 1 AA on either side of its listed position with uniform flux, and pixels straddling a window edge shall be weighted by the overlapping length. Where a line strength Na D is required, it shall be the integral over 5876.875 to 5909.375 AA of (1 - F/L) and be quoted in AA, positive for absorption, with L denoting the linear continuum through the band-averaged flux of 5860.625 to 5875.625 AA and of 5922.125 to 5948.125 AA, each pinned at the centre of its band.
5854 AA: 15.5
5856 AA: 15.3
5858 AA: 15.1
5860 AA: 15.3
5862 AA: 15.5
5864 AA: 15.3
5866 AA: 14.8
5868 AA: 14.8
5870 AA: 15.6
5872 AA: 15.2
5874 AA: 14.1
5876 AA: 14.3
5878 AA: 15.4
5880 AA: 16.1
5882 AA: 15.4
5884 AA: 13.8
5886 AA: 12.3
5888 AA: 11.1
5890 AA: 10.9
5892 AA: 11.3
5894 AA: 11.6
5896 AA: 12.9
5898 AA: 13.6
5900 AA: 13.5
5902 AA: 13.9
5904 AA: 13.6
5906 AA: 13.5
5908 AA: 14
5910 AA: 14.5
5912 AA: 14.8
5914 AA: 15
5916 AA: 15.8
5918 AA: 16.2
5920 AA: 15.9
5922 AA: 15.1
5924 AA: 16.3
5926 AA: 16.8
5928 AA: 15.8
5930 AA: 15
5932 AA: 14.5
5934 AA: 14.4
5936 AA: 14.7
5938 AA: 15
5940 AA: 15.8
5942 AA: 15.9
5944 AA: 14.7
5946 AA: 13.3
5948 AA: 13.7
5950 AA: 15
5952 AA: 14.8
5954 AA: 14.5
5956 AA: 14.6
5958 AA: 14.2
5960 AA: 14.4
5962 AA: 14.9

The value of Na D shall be 3.7 AA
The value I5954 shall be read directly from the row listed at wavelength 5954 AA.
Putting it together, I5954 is 14.5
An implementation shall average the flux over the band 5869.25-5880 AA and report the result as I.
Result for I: 15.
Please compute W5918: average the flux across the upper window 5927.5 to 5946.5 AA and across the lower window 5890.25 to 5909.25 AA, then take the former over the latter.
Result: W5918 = 1.15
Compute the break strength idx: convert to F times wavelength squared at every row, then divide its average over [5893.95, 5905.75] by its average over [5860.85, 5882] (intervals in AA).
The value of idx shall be 0.89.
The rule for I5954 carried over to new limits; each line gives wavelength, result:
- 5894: 11.6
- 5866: 14.8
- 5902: 13.9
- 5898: 13.6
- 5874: 14.1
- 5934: 14.4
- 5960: 14.4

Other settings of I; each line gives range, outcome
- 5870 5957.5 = 14.4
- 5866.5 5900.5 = 13.7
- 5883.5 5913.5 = 13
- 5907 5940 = 15.3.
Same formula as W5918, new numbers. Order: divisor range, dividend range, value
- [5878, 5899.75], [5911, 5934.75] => 1.19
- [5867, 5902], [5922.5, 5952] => 1.10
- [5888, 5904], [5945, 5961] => 1.14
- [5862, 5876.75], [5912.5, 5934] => 1.04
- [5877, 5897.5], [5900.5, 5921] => 1.12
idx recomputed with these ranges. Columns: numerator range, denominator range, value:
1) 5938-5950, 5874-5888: 1.05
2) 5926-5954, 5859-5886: 1.02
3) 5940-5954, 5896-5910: 1.09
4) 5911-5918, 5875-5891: 1.14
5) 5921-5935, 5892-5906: 1.19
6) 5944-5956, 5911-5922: 0.93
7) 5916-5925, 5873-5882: 1.07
